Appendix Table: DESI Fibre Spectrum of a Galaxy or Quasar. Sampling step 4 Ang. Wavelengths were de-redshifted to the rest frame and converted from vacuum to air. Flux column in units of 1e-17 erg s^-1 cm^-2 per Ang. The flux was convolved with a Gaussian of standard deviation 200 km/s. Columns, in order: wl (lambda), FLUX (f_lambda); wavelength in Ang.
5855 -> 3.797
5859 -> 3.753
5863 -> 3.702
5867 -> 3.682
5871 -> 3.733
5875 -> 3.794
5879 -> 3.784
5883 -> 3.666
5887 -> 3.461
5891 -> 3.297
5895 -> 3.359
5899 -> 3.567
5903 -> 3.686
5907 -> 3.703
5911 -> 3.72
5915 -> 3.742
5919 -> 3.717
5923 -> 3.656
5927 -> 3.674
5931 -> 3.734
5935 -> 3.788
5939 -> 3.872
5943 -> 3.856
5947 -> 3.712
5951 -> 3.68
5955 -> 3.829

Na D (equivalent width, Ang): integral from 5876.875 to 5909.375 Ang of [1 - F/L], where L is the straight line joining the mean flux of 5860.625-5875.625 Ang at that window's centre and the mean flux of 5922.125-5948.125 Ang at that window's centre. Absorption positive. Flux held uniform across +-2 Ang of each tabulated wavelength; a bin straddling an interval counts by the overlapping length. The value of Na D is 1.5 Ang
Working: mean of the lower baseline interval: 3.72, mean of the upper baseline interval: 3.76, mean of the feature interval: 3.57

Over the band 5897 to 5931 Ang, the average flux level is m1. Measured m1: 3.69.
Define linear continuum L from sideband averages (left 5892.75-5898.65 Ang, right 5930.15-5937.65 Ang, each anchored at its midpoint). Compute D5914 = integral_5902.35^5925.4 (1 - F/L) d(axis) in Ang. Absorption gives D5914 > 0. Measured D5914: -0.8 Ang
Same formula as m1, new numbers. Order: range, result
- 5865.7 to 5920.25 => 3.63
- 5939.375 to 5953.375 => 3.77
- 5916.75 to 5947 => 3.75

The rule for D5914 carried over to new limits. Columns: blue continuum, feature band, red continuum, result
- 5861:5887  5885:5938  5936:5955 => 1.7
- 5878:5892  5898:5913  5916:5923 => -0.1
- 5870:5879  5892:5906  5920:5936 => 0.8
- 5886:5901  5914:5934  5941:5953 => -0.6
